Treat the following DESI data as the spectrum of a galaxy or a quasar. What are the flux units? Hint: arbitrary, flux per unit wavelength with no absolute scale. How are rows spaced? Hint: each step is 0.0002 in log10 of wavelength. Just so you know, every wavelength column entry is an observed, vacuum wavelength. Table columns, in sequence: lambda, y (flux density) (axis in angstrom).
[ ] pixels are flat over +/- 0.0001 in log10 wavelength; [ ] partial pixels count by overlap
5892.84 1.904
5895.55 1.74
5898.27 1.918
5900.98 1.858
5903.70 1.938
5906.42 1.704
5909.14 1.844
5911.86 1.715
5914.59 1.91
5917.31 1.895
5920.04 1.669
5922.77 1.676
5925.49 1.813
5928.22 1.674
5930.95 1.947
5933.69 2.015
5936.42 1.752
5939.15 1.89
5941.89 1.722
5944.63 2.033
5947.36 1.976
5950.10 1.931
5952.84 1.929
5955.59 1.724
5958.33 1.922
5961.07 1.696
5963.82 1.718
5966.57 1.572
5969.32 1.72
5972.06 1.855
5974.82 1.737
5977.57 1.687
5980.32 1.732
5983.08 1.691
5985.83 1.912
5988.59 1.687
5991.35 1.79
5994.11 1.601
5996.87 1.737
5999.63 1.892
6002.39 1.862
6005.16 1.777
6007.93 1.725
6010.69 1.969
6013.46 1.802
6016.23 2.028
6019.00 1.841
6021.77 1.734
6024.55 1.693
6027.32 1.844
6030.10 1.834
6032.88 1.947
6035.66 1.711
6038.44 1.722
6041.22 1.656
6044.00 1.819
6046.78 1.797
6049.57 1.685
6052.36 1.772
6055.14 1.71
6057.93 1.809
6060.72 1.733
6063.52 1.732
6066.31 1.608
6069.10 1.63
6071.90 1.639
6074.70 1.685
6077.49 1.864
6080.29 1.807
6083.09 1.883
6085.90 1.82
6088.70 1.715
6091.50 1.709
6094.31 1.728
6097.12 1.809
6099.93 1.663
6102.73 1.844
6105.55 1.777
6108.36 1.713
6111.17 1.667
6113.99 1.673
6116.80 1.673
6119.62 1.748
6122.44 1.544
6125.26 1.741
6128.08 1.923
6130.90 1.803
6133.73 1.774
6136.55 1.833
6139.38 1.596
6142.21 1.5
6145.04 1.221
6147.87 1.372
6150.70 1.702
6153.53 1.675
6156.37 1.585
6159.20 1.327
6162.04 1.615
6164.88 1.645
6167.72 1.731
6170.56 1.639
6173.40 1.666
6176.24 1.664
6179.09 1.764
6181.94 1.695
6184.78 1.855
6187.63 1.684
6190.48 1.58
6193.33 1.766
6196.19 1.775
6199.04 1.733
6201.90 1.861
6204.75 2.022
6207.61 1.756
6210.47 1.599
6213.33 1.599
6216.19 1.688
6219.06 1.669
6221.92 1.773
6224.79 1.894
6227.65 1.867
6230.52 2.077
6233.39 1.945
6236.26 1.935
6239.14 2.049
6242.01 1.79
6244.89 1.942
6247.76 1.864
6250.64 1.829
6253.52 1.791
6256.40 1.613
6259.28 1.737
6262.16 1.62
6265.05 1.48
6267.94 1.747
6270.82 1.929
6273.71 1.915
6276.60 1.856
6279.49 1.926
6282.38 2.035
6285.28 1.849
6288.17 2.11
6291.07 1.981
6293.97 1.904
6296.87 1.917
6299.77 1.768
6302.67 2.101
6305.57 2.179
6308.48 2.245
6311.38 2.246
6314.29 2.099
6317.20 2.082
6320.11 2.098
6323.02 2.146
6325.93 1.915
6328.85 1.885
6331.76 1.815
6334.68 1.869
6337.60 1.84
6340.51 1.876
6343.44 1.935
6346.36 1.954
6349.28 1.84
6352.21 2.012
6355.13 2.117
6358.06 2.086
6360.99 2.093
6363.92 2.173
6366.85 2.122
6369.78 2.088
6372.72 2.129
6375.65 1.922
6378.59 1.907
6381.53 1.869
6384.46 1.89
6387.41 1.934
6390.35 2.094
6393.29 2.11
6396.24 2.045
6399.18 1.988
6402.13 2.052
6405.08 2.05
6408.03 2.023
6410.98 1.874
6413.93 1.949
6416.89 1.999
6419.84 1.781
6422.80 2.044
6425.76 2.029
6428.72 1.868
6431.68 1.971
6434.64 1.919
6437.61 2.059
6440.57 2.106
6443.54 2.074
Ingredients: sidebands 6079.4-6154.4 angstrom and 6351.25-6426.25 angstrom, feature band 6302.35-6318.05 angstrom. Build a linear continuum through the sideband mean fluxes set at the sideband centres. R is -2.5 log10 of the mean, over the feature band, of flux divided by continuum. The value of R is -0.13 mag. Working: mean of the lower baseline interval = 1.7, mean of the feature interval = 2.17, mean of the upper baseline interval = 2.01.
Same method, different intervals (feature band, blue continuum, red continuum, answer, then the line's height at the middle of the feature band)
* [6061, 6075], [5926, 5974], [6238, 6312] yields 0.118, 1.85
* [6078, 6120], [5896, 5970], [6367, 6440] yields 0.077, 1.88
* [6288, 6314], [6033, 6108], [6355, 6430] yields -0.063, 1.93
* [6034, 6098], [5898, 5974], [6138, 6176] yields -0.046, 1.67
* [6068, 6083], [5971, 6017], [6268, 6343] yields 0.060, 1.84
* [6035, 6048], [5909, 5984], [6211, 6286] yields 0.039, 1.81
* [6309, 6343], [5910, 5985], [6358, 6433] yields -0.013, 1.97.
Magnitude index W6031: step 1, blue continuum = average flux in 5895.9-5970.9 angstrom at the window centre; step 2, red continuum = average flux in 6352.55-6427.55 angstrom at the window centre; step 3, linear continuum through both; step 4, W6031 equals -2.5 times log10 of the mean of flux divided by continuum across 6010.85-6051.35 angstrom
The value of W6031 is 0.04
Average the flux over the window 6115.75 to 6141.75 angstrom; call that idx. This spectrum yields 1.73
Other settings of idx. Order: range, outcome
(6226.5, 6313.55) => 1.91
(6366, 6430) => 1.99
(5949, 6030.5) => 1.79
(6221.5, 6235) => 1.92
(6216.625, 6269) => 1.81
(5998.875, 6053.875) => 1.8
